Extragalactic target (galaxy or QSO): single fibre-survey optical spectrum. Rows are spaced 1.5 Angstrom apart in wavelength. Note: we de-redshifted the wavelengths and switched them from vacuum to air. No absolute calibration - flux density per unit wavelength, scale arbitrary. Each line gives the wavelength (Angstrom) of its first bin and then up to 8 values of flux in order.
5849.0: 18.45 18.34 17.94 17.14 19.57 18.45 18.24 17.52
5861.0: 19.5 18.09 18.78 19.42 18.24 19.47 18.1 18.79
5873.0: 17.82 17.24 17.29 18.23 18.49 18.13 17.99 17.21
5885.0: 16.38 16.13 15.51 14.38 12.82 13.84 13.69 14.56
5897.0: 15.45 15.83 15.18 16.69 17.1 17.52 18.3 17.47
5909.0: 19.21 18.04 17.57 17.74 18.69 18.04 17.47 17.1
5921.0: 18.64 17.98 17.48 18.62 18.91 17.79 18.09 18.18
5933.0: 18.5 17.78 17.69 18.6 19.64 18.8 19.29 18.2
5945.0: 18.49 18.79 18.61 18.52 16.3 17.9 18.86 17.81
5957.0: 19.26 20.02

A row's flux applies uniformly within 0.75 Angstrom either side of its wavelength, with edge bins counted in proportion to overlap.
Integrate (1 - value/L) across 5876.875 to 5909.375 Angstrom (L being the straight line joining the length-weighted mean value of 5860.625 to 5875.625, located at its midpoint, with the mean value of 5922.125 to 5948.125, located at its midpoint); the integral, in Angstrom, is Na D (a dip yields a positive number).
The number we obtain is 3.76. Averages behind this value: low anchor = 18.5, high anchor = 18.4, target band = 16.3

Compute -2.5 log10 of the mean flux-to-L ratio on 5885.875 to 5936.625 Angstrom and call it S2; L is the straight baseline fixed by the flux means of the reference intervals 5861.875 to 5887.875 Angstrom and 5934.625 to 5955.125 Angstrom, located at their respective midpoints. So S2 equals 0.073 mag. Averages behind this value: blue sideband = 17.9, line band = 17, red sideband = 18.4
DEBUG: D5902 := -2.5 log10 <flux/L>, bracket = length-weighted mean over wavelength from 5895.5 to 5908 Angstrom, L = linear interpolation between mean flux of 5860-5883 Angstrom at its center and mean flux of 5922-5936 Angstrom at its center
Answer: 0.11 mag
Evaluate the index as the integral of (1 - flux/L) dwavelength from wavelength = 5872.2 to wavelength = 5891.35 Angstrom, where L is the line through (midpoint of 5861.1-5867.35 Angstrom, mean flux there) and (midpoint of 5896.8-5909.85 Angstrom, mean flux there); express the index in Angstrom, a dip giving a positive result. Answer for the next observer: 1.2 Angstrom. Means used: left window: 18.7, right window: 17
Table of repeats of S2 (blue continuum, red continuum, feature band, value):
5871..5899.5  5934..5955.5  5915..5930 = -0.03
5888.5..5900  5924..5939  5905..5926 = -0.09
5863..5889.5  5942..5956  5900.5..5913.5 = 0.02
